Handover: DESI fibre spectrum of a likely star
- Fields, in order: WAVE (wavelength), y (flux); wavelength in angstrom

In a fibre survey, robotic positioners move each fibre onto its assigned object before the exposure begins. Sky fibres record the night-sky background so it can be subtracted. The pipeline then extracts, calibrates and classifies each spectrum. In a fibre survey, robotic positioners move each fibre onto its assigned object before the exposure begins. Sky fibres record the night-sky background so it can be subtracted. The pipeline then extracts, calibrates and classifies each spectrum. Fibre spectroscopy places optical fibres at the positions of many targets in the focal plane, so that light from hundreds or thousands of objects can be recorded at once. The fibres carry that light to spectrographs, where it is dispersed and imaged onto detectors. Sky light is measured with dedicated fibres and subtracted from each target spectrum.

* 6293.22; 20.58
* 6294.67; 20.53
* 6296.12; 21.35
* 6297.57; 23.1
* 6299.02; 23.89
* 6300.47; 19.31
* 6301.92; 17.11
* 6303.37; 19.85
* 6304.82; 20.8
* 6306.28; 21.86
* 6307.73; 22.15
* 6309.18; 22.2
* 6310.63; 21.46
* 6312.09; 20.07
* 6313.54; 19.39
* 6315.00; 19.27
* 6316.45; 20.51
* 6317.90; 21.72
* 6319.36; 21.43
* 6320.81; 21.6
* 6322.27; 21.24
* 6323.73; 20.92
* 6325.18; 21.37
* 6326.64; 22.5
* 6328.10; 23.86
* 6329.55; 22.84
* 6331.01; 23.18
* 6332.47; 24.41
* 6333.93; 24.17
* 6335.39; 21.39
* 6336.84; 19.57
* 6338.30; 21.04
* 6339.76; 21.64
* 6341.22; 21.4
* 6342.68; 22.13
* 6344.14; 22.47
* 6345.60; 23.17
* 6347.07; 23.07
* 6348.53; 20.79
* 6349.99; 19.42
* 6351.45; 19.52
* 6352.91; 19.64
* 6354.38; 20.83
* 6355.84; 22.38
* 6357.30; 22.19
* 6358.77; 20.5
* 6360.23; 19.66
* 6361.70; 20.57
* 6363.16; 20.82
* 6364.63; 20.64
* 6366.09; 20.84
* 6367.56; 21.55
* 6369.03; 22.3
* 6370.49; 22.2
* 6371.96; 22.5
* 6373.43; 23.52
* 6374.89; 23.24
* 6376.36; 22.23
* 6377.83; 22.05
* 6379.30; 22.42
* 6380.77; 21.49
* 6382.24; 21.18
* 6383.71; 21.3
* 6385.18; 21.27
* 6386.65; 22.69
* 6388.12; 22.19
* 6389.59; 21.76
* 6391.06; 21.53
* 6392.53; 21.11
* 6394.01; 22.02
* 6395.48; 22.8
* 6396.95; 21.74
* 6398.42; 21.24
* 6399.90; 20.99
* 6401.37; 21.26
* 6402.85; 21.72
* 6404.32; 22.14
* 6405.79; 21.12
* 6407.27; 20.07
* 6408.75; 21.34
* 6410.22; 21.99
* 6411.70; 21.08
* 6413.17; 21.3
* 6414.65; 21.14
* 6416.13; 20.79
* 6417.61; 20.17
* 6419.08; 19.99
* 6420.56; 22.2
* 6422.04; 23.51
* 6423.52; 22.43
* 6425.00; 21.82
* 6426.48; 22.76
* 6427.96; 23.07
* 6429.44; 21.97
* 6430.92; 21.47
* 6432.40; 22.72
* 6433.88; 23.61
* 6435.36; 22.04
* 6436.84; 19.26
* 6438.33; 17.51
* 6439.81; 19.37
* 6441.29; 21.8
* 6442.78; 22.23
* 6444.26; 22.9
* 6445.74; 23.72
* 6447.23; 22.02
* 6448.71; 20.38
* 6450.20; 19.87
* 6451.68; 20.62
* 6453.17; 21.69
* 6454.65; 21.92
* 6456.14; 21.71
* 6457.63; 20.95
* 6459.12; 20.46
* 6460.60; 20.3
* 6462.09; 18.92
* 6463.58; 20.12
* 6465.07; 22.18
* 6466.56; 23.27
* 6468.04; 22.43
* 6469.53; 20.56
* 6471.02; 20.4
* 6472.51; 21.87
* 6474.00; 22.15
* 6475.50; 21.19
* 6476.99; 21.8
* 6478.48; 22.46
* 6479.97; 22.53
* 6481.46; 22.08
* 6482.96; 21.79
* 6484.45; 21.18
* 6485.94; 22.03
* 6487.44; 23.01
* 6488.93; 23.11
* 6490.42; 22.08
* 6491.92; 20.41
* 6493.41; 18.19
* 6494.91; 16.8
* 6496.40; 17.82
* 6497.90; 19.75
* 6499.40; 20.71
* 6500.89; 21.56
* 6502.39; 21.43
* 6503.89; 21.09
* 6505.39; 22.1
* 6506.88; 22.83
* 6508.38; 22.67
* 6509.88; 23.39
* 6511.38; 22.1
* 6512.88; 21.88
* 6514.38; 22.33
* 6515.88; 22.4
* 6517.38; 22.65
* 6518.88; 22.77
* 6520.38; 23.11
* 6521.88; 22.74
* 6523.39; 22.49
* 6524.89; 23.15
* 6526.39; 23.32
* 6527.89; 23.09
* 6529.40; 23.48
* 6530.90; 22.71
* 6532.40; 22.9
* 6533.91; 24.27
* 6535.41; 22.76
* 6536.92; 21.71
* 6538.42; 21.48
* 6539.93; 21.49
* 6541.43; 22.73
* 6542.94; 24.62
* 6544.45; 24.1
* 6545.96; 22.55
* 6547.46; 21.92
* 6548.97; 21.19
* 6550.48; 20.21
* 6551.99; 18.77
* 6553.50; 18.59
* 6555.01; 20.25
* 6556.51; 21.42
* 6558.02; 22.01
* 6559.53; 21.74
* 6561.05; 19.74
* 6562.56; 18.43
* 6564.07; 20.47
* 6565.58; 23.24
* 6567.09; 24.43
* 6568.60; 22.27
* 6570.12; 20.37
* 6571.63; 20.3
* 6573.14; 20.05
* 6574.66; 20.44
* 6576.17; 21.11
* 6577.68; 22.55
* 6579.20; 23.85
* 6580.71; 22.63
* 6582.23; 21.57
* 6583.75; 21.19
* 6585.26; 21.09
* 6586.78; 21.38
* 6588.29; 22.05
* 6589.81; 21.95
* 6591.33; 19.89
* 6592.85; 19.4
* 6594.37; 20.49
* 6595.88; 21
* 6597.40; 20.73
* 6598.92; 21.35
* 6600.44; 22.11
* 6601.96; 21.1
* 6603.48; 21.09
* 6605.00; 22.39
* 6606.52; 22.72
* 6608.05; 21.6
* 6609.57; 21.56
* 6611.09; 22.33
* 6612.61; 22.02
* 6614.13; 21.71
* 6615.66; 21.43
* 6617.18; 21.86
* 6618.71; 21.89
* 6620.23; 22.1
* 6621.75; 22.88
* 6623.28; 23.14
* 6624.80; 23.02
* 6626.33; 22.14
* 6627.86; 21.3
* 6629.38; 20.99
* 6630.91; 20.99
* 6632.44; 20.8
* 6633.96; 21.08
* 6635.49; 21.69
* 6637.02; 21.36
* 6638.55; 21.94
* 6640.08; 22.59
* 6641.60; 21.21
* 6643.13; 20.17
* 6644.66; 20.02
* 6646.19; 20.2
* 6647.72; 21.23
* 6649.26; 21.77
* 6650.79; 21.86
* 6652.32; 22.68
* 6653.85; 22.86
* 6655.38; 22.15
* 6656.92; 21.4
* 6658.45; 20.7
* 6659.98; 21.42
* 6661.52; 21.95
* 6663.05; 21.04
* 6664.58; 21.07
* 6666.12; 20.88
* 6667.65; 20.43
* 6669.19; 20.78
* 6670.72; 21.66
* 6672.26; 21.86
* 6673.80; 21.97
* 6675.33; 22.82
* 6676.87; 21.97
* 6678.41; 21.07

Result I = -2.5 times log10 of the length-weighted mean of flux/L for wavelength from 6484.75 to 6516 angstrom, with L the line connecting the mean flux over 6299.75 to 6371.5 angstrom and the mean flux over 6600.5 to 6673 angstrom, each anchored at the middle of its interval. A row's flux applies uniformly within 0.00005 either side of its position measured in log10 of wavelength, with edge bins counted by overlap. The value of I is 0.008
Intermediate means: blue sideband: 21.3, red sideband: 21.6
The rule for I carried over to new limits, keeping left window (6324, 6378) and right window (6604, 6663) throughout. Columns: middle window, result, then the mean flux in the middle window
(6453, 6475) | 0.02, 21.2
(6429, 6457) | 0.02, 21.4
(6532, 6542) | -0.04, 22.5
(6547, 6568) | 0.04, 20.9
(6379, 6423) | 0.01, 21.5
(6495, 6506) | 0.07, 20.4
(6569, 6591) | 0.01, 21.4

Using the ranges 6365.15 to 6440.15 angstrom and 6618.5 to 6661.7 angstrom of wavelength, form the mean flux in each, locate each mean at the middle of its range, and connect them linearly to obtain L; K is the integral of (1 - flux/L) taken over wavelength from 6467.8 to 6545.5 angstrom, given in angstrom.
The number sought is -1.3 angstrom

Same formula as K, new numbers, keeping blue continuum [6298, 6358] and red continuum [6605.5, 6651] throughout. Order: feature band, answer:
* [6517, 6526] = -0.53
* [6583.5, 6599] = 0.50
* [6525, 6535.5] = -0.81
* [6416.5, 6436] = -0.56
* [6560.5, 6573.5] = 0.31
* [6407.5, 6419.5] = 0.29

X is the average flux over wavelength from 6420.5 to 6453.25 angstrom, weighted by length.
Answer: 21.7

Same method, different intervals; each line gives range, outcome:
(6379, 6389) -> 21.8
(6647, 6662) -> 21.8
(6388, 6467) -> 21.4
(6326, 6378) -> 21.8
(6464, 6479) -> 21.8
